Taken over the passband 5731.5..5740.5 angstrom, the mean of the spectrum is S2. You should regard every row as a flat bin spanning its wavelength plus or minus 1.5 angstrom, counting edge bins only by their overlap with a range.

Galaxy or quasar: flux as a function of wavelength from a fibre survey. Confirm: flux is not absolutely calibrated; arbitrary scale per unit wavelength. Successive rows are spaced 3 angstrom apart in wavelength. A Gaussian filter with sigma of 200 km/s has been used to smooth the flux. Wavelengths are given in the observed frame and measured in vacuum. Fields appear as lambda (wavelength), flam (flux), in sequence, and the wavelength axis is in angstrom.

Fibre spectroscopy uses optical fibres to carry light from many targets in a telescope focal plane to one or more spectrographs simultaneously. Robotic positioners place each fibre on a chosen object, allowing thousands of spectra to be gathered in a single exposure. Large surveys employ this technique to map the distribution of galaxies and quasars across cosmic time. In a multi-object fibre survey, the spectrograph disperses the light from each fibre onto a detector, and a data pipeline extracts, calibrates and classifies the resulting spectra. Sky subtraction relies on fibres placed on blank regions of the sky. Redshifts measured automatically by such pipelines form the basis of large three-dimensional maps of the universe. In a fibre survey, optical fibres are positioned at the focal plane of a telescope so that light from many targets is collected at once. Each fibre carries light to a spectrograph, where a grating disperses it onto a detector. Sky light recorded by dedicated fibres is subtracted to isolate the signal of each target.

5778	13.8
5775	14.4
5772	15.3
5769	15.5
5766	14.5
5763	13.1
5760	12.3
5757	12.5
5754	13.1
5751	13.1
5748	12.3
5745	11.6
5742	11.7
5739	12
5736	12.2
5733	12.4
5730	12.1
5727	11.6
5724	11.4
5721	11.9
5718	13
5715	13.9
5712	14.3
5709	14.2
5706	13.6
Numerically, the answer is 12.2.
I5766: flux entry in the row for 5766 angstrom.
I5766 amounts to 14.5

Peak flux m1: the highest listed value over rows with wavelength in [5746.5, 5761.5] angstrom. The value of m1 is 13.1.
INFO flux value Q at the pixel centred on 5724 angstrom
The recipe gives 11.4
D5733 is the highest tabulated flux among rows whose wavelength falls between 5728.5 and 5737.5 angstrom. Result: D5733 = 12.4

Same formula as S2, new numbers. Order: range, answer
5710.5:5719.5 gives 13.7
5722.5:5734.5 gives 11.9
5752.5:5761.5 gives 12.6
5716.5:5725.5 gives 12.1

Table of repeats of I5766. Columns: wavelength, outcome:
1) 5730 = 12.1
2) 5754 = 13.1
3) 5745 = 11.6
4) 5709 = 14.2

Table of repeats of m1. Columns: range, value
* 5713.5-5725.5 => 13.9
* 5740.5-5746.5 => 11.7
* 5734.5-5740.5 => 12.2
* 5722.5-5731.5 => 12.1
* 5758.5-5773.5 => 15.5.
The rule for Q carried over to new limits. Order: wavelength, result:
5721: 11.9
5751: 13.1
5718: 13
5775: 14.4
